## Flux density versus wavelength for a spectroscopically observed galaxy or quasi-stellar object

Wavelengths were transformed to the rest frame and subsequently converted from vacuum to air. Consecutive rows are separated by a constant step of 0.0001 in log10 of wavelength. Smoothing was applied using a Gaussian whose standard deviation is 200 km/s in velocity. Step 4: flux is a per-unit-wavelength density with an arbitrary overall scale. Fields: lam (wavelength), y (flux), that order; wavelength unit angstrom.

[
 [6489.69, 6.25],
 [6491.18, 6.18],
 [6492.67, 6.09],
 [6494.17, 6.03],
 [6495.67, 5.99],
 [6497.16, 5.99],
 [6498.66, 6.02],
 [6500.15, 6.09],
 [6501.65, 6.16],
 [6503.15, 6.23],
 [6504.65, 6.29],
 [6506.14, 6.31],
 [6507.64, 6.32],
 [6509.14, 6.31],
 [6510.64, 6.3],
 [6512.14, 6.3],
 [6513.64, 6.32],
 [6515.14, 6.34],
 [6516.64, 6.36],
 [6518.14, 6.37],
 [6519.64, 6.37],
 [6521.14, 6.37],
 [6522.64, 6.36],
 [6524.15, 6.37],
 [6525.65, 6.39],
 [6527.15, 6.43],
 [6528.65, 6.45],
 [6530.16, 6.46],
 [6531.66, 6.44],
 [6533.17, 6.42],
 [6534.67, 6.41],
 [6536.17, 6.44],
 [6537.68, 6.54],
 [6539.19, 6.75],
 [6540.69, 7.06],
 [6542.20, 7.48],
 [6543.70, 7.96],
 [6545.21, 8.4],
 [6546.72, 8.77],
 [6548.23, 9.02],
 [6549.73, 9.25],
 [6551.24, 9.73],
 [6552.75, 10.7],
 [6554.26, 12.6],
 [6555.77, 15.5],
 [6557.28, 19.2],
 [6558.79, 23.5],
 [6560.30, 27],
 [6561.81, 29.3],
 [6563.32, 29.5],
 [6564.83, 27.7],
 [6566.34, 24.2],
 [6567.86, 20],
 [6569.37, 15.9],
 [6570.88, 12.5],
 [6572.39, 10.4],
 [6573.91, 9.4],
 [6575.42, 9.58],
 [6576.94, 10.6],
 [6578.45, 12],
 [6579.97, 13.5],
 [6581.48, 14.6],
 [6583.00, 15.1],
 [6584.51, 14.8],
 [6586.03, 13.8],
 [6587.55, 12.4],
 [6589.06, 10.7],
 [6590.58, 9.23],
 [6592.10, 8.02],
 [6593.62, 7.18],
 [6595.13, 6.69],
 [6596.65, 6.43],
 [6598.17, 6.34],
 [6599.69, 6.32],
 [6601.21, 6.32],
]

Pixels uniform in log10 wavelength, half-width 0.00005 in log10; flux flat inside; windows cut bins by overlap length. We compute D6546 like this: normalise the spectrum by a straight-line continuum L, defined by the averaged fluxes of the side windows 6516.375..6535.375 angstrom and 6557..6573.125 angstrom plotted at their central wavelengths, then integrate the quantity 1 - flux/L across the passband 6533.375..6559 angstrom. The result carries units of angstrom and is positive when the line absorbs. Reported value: 8.4 angstrom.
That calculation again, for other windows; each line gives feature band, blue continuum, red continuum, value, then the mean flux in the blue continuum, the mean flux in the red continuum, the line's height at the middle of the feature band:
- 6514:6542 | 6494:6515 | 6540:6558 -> 6.4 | 6.2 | 10.5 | 8.45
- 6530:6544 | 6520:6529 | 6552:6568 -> 5.9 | 6.39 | 21.8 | 11.8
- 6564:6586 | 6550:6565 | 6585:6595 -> -0.5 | 19.8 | 10.1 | 14.6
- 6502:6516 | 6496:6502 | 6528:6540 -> -0.3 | 6.06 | 6.49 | 6.18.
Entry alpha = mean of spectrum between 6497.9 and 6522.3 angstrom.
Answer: 6.28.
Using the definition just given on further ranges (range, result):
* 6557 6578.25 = 19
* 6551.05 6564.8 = 20.5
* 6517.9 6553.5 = 7.3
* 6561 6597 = 14.4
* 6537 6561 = 11.8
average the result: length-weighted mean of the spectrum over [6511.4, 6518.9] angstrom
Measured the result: 6.34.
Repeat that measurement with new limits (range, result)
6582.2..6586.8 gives 14.5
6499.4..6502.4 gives 6.13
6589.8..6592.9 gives 8.6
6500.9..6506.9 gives 6.25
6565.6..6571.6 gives 18.2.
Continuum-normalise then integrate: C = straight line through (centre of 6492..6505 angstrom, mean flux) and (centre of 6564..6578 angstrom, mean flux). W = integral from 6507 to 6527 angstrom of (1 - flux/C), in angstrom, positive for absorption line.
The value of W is 4.97 angstrom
